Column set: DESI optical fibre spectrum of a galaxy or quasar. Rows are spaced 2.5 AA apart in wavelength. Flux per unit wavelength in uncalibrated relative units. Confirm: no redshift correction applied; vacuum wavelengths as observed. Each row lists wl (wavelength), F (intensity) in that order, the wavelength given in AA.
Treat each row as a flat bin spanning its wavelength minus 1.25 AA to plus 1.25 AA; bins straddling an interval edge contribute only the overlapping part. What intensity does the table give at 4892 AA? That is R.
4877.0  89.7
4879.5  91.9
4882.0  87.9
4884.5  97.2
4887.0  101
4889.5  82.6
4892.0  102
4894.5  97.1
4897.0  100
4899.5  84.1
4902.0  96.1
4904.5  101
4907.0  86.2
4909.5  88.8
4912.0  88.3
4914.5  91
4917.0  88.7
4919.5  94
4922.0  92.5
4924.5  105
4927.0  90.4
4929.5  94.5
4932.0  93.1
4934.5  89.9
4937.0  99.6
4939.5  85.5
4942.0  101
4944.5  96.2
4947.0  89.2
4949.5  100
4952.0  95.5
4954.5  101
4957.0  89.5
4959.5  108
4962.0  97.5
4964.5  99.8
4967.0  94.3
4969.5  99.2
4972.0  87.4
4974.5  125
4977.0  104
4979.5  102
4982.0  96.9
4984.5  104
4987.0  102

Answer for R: 102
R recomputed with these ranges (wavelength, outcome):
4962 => 97.5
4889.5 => 82.6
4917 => 88.7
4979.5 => 102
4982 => 96.9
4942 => 101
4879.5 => 91.9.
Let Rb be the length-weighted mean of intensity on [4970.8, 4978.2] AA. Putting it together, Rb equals 106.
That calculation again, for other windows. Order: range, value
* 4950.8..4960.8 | 98.5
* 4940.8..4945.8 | 98.5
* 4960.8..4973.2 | 95.7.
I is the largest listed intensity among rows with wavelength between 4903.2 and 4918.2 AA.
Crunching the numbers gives 101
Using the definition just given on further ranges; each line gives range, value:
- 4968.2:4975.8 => 125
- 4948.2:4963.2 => 108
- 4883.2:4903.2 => 102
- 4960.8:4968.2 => 99.8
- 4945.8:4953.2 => 100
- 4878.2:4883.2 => 91.9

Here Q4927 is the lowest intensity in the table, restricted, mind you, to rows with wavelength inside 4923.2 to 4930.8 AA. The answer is 90.4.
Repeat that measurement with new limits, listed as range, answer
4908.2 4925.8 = 88.3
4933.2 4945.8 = 85.5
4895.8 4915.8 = 84.1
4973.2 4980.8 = 102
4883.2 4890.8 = 82.6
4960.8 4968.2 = 94.3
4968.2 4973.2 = 87.4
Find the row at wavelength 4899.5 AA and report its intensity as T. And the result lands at 84.1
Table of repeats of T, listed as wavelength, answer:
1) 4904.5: 101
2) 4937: 99.6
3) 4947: 89.2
